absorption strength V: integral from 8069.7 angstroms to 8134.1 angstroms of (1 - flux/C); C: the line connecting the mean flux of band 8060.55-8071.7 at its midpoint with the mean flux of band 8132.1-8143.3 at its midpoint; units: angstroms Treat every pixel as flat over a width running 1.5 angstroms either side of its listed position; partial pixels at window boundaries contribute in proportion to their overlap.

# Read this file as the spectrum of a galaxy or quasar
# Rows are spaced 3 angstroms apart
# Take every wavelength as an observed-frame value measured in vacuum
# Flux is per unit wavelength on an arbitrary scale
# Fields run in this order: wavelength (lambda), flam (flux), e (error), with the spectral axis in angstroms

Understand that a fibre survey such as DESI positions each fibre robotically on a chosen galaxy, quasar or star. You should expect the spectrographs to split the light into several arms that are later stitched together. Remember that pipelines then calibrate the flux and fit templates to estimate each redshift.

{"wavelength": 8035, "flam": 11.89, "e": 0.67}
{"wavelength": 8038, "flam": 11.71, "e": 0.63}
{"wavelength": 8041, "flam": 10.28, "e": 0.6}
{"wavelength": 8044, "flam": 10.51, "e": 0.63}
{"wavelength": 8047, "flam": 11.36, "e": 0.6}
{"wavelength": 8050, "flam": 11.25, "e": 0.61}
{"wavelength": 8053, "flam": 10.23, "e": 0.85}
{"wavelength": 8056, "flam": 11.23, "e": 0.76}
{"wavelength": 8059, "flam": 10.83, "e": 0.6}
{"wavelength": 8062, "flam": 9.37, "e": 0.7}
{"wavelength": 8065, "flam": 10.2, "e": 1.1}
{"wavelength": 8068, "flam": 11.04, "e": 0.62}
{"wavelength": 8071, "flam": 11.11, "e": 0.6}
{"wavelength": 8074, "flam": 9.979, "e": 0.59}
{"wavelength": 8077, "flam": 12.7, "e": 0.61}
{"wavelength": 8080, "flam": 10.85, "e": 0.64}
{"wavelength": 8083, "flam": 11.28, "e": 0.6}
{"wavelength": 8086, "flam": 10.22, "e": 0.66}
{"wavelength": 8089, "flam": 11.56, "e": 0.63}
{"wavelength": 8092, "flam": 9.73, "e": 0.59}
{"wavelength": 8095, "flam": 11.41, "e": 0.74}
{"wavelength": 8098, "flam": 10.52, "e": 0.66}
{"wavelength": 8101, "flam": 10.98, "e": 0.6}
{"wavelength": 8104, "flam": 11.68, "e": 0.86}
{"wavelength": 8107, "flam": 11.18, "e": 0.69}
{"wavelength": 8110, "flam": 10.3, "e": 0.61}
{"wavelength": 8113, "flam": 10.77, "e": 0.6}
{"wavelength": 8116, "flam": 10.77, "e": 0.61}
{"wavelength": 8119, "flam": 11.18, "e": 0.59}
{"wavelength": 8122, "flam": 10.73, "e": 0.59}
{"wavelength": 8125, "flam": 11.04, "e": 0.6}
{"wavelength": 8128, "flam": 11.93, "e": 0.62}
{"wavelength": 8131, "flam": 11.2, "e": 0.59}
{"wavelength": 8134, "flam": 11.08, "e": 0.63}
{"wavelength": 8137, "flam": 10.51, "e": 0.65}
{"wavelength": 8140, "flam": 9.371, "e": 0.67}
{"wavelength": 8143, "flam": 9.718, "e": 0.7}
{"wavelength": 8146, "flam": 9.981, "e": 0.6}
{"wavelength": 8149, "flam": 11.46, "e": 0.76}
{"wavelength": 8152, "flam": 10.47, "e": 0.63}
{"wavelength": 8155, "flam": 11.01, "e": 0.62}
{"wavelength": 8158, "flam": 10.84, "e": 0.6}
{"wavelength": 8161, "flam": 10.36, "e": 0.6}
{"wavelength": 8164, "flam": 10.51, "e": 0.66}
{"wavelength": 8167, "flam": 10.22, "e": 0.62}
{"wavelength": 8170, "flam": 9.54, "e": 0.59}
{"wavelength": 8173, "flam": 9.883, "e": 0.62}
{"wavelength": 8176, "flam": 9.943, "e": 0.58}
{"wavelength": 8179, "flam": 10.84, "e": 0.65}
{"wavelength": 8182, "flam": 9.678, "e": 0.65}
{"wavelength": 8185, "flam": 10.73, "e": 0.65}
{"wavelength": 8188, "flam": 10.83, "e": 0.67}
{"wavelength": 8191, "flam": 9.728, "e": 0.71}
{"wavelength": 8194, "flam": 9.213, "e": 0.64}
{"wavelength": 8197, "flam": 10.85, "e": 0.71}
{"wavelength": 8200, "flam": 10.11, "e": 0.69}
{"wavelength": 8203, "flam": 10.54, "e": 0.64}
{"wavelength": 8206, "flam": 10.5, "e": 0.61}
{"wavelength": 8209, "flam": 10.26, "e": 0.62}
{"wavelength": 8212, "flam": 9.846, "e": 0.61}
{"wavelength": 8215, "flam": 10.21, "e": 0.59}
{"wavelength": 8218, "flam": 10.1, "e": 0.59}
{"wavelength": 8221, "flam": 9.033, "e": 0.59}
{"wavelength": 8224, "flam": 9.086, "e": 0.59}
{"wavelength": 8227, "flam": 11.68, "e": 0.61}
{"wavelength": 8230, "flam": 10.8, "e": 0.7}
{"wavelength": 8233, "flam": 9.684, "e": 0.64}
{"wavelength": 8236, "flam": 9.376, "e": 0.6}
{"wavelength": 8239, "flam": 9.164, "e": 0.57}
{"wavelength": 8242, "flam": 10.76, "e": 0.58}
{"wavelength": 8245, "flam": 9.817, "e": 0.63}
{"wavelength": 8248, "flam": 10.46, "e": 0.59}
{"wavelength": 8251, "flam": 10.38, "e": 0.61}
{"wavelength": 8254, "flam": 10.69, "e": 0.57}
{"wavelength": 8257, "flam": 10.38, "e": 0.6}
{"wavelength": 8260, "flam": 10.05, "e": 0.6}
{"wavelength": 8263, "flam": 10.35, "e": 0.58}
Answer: -4.3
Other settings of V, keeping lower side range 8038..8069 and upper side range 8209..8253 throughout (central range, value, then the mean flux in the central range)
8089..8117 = -0.95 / 10.9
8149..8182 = -0.33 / 10.4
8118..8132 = -1.07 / 11.2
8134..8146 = 0.39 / 10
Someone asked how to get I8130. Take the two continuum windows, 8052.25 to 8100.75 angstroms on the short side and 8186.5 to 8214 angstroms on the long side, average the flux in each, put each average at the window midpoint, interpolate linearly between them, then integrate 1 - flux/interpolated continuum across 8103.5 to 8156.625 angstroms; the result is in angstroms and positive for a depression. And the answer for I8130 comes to -1.3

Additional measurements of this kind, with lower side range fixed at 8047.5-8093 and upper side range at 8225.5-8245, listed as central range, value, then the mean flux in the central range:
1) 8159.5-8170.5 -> 0.3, 10.2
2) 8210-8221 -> 0.4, 9.92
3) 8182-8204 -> 0.3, 10.2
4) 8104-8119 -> -0.3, 10.9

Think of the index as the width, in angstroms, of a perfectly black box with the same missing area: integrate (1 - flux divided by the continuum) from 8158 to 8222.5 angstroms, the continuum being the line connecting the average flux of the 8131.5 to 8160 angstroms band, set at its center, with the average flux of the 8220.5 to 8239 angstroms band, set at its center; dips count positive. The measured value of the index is 0.3 angstroms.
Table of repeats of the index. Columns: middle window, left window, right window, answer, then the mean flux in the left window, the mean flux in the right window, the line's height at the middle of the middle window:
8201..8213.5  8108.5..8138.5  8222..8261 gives 0.1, 11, 10.2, 10.4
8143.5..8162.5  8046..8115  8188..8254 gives -0.3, 10.9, 10.1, 10.5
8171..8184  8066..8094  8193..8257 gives 0.4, 10.9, 10.1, 10.4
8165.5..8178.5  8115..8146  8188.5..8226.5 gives 0.5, 10.7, 10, 10.3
